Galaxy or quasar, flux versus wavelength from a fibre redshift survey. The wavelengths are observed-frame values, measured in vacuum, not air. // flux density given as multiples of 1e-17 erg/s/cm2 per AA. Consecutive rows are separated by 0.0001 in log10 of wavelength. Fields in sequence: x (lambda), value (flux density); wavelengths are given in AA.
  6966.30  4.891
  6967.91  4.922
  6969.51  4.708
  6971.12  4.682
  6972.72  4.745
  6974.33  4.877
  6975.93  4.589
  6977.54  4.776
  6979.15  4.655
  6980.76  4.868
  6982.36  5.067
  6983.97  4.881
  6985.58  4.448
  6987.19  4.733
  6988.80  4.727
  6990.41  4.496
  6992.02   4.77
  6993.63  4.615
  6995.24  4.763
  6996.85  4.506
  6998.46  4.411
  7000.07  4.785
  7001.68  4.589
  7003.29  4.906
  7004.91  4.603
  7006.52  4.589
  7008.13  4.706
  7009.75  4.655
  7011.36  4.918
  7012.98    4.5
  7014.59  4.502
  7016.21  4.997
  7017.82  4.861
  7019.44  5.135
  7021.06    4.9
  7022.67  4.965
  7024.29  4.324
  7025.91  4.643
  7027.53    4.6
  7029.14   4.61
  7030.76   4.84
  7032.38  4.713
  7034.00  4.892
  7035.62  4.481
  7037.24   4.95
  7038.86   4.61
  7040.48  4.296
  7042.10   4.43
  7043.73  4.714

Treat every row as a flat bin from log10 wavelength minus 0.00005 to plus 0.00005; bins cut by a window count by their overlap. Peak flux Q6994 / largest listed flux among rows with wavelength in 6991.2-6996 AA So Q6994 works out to 4.77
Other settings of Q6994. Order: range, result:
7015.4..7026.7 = 5.135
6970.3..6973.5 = 4.745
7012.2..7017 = 4.997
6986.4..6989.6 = 4.733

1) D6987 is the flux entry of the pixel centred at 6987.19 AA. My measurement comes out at 4.733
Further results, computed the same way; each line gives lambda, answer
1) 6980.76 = 4.868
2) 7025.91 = 4.643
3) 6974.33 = 4.877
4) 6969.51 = 4.708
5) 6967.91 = 4.922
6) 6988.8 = 4.727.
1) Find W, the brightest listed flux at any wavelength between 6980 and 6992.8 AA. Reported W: 5.067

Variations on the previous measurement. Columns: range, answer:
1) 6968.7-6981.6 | 4.877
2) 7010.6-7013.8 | 4.918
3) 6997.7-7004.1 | 4.906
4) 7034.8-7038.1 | 4.95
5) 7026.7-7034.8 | 4.892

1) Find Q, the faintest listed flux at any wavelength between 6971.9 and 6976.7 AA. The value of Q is 4.589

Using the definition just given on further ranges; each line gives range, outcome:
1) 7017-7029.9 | 4.324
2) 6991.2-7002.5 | 4.411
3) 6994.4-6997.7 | 4.506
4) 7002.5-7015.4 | 4.5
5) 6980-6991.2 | 4.448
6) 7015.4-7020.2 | 4.861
